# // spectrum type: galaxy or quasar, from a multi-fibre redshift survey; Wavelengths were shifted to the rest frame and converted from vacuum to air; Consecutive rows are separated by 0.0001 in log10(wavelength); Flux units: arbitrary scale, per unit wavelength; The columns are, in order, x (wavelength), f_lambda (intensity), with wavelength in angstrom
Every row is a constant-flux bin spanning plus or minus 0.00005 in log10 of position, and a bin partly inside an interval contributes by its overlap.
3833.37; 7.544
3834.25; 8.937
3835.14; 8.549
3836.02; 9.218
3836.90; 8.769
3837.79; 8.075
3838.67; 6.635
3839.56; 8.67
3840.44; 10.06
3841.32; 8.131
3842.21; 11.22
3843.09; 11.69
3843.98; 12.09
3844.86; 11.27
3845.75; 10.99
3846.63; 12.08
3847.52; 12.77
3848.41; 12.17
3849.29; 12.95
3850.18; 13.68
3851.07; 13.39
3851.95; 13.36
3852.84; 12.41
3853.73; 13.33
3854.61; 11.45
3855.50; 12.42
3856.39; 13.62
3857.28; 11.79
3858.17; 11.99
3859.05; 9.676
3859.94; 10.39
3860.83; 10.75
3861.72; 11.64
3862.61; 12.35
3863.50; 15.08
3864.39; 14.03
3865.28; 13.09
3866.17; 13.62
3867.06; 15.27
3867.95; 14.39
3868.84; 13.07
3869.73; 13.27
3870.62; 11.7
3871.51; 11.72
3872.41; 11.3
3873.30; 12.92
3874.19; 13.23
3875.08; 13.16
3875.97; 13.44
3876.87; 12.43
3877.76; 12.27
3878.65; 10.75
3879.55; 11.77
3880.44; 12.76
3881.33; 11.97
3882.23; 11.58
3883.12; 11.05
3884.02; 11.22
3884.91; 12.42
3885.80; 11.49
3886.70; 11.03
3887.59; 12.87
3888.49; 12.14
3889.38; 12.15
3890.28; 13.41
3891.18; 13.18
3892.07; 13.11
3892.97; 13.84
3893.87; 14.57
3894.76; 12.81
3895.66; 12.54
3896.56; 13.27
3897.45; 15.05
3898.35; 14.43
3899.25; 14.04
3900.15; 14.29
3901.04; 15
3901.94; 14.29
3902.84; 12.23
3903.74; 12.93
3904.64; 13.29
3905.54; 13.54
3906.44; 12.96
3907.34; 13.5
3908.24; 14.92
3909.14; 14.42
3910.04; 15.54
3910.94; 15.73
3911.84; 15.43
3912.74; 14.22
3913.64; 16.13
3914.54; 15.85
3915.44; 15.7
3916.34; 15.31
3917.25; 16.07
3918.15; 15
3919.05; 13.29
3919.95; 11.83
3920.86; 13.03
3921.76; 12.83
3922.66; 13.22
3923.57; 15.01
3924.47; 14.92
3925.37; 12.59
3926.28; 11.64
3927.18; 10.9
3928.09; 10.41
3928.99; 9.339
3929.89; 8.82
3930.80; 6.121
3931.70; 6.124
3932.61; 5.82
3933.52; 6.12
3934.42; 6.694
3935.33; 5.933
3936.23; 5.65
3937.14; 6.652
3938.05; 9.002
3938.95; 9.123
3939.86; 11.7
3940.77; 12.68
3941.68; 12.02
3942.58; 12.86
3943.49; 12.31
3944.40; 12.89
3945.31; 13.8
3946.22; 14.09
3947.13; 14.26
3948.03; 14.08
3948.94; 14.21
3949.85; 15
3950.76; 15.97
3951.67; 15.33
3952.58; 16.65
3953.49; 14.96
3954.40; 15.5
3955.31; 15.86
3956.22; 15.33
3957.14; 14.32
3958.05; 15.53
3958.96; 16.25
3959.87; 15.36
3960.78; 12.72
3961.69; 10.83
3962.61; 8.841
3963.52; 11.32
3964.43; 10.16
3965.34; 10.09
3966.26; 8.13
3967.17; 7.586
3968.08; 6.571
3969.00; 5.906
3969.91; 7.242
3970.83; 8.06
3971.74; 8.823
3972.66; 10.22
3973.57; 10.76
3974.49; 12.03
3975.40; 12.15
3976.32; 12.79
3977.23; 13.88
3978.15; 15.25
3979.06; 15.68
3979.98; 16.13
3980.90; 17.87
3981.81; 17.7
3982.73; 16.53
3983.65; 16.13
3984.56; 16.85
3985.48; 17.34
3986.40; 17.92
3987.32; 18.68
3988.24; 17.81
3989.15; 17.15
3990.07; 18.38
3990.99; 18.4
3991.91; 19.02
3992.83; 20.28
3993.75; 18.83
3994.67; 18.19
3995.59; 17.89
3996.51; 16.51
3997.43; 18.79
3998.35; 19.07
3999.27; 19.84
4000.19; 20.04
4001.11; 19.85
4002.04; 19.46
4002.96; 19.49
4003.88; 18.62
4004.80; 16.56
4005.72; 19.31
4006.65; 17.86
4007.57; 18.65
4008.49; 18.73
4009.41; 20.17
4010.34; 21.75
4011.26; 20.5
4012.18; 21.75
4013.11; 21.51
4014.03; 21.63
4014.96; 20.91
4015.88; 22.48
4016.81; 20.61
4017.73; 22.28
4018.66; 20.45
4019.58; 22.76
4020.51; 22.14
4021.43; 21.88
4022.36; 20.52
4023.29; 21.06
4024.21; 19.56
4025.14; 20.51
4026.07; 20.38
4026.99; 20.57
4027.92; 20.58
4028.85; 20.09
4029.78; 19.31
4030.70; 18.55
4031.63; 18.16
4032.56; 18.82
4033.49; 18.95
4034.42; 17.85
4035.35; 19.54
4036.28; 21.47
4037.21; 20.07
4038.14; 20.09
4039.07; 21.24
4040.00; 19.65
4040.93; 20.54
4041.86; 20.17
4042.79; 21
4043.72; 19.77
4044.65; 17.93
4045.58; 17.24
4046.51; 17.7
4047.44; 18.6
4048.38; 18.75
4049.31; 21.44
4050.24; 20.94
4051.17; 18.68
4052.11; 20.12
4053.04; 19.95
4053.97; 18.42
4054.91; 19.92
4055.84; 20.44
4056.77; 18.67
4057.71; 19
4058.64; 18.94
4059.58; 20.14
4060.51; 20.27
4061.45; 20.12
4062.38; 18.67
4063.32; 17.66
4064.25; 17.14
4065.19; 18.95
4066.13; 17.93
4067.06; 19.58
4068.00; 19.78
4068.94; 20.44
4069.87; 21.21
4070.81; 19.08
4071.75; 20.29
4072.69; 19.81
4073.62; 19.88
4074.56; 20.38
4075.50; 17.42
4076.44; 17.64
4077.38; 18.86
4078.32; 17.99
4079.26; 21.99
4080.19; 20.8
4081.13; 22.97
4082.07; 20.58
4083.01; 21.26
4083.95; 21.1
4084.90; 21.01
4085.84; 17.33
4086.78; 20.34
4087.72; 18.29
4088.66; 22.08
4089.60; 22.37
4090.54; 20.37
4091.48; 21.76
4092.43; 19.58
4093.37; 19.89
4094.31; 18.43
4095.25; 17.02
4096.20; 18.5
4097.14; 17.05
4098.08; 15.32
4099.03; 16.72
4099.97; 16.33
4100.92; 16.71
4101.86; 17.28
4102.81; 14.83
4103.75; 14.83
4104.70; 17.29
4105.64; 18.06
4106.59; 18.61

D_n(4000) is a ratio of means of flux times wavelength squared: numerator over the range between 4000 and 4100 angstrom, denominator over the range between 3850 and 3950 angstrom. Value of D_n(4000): 1.7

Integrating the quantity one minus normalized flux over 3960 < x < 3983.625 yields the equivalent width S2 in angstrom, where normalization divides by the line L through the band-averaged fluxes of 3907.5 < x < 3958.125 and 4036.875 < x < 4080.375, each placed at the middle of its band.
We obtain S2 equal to 5.1 angstrom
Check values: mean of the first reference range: 12.6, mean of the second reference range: 19.5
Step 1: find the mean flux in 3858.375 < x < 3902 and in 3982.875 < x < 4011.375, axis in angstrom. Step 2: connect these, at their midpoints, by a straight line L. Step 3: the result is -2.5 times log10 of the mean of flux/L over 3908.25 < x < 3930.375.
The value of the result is 0.078 mag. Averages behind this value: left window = 12.8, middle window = 13.6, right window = 18.6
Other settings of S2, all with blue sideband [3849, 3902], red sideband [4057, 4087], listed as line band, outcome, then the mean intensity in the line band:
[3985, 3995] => -1.0 angstrom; 18.4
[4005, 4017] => -2.0 angstrom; 20.4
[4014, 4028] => -2.6 angstrom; 21.1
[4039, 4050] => -0.5 angstrom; 19.5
